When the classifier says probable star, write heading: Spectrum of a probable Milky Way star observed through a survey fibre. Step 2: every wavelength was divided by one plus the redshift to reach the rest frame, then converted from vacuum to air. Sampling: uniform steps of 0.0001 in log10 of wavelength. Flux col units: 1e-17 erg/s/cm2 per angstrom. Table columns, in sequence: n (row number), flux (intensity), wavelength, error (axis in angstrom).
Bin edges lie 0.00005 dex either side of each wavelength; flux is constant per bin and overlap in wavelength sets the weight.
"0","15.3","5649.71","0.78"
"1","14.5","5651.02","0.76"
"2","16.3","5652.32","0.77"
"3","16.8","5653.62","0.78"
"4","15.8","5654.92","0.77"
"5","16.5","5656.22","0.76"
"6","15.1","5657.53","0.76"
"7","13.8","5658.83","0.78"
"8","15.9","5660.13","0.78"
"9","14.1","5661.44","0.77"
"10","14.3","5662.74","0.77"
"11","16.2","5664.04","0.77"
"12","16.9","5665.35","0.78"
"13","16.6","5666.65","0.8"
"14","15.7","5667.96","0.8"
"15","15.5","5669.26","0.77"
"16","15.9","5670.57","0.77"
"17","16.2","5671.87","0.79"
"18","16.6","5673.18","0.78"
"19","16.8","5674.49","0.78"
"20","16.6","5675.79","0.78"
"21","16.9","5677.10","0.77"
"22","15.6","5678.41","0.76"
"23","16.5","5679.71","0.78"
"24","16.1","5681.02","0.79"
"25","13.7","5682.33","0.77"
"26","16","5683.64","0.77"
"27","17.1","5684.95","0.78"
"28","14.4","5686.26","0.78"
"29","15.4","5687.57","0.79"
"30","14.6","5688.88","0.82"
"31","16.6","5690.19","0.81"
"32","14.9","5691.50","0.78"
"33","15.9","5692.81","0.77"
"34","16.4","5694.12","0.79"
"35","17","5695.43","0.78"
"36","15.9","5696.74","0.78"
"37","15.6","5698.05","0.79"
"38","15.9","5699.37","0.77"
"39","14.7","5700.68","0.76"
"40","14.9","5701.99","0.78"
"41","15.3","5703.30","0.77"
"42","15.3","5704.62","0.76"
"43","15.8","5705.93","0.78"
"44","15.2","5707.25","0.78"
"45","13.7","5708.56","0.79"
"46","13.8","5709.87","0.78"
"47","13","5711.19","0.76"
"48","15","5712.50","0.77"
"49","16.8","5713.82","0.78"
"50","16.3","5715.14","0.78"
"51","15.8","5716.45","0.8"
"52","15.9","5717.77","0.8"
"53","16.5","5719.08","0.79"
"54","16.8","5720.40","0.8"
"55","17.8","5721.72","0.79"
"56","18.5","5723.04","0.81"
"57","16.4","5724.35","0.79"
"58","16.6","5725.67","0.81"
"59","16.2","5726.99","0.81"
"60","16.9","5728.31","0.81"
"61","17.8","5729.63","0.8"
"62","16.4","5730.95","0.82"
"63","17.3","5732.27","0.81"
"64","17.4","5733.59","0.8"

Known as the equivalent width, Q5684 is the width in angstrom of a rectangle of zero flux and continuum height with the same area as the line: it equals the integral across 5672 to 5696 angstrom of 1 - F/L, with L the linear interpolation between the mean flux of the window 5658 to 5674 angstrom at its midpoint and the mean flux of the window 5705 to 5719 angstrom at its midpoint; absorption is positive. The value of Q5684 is -0.7 angstrom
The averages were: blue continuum 15.6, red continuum 15.2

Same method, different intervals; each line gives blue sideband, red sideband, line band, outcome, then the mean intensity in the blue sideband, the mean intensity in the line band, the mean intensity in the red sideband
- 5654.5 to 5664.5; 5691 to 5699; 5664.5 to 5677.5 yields -0.77 angstrom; 15.2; 16.4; 16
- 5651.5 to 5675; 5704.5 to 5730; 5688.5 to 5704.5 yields 0.28 angstrom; 15.8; 15.6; 16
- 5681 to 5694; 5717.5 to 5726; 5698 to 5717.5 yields 1.47 angstrom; 15.5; 15.1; 17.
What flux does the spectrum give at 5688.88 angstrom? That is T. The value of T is 14.6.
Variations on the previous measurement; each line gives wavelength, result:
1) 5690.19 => 16.6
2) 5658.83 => 13.8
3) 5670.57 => 15.9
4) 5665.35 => 16.9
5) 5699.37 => 15.9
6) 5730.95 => 16.4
